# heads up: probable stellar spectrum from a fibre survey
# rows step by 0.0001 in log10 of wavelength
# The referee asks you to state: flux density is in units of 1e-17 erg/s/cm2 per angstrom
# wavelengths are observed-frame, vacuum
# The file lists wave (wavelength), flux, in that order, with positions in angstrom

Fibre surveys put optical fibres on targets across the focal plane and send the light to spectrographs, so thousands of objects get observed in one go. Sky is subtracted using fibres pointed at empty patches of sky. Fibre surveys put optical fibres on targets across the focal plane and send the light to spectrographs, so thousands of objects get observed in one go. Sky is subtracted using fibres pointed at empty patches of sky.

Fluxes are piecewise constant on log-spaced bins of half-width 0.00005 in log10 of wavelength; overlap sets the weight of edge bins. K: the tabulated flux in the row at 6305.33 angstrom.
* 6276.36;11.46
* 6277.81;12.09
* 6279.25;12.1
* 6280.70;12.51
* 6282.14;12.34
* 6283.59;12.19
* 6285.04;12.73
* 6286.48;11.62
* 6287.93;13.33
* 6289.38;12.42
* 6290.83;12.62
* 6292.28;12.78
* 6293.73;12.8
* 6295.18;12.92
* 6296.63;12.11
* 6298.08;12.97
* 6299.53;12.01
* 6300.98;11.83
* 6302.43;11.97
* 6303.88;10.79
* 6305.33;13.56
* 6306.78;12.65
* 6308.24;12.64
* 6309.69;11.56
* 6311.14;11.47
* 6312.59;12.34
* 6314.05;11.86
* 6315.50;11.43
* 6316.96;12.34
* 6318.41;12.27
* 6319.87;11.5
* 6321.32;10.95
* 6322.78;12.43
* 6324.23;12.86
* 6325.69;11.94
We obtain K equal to 13.56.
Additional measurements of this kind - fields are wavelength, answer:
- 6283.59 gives 12.19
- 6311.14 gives 11.47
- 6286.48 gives 11.62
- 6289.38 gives 12.42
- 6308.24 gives 12.64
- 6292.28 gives 12.78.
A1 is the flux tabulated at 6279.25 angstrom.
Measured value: 12.1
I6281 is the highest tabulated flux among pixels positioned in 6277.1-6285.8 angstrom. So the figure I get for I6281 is 12.73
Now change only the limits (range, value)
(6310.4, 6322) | 12.34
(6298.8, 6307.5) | 13.56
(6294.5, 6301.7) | 12.97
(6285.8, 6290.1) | 13.33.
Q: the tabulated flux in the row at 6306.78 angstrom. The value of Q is 12.65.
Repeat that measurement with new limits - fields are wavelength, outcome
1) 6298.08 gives 12.97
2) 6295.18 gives 12.92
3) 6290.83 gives 12.62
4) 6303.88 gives 10.79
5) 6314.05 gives 11.86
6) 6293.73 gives 12.8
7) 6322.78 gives 12.43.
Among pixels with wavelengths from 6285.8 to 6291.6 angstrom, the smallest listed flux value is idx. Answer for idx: 11.62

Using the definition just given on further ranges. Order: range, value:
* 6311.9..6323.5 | 10.95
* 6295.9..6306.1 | 10.79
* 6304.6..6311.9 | 11.47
